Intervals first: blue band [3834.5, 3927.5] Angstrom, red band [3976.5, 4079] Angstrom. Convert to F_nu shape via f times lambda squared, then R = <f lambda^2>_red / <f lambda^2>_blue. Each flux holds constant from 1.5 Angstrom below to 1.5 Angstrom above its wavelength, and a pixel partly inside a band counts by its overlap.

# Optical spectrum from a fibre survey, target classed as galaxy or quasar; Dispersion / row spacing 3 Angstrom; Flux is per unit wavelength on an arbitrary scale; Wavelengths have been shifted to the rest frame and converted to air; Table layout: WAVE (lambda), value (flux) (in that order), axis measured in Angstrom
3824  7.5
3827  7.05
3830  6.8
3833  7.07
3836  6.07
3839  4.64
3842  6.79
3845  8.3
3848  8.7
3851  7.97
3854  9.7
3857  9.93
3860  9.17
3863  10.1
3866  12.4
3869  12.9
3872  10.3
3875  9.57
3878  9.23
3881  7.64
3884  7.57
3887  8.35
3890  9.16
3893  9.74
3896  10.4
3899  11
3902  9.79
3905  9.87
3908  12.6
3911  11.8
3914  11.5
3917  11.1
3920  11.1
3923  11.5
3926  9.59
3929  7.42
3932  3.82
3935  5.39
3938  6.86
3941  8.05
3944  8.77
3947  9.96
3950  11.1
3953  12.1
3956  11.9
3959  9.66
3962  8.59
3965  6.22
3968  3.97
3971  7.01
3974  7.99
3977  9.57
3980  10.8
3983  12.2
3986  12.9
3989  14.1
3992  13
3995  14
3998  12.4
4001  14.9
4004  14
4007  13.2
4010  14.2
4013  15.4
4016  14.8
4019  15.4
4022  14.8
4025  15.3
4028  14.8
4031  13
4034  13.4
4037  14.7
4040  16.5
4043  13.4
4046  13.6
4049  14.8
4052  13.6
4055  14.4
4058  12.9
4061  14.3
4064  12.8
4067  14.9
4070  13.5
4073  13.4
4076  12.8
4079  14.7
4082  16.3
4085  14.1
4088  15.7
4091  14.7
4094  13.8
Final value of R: 1.54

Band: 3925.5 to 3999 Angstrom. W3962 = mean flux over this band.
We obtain 9.47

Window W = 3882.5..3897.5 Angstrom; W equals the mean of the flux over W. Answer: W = 9.04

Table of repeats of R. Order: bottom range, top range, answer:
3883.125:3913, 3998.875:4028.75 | 1.53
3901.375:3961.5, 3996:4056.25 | 1.55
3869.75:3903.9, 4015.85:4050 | 1.66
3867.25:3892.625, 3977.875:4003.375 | 1.46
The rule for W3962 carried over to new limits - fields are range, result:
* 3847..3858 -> 9.05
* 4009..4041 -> 14.7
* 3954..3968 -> 8.65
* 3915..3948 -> 8.53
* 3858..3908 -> 9.91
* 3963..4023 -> 12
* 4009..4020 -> 15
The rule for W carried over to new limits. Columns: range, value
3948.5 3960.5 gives 11.2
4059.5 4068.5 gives 14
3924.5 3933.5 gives 6.94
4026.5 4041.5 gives 14.5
